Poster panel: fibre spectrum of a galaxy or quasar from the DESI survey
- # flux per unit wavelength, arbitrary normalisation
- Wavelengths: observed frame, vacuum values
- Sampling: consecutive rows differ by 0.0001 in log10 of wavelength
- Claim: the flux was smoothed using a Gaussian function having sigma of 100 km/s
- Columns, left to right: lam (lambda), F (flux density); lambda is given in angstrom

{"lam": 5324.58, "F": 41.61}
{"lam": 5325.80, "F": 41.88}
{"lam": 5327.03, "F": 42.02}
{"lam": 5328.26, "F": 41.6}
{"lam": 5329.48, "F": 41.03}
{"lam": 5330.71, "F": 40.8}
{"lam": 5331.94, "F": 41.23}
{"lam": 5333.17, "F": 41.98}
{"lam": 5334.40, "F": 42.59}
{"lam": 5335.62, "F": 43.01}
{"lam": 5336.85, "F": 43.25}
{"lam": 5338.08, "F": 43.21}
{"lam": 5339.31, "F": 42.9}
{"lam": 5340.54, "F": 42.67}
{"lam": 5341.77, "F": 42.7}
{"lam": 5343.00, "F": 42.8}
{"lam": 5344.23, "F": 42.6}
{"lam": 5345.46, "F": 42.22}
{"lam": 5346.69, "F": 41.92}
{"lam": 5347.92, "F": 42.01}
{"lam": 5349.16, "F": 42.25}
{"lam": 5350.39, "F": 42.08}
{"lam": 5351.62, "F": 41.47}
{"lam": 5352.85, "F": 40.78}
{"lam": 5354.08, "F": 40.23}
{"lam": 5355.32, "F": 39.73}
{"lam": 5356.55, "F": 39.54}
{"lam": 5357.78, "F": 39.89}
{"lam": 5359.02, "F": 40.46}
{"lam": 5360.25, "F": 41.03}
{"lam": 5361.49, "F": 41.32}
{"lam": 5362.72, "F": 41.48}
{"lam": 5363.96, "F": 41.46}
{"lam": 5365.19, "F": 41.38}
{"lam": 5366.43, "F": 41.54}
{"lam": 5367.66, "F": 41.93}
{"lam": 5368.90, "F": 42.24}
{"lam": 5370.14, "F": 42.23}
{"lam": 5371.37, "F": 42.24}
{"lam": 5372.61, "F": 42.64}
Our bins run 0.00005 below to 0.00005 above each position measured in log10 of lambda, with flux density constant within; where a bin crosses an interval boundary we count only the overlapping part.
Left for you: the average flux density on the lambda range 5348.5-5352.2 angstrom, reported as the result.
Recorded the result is 41.9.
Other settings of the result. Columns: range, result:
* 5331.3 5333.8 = 41.5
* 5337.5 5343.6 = 42.8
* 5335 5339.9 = 43.1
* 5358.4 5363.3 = 41.1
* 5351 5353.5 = 41.2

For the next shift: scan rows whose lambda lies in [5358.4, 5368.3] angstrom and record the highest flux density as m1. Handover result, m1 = 41.93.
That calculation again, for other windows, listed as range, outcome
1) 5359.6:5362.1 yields 41.32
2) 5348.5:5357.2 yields 42.25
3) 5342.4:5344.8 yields 42.8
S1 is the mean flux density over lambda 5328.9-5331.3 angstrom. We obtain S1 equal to 40.9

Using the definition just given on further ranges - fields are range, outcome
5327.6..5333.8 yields 41.3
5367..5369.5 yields 42.1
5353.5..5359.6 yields 39.9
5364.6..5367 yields 41.4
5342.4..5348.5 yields 42.3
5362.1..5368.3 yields 41.6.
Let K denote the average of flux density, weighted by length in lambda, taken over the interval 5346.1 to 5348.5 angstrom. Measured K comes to 42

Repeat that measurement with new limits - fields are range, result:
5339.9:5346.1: 42.6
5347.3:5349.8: 42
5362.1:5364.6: 41.5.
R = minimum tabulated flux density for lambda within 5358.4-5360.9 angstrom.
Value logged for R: 40.46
